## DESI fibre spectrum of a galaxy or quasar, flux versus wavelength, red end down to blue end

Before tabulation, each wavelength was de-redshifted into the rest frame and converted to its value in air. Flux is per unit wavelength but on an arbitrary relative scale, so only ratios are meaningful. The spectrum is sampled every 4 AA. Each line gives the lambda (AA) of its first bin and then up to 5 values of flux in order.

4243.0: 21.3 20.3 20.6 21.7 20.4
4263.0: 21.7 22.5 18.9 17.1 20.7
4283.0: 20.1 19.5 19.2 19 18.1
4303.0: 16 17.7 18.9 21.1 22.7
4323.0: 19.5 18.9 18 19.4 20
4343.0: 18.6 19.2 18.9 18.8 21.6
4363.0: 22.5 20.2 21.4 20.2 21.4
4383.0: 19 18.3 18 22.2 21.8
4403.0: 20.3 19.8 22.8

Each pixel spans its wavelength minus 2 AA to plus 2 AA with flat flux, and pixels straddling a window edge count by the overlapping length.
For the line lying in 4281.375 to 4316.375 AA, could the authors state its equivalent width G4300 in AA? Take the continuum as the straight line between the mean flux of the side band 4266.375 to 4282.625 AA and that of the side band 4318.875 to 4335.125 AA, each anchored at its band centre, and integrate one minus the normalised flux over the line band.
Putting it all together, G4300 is 1.3 AA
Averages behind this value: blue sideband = 19.6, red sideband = 19.4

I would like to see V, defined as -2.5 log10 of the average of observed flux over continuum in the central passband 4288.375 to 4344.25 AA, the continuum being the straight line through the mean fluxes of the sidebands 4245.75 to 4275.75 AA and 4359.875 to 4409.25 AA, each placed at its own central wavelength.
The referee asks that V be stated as 0.08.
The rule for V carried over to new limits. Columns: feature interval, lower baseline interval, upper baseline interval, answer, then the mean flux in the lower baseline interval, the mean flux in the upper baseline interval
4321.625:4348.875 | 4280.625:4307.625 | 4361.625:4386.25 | 0.031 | 18.6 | 20.6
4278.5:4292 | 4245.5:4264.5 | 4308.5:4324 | 0.048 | 20.9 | 20.5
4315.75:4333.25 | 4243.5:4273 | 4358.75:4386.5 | 0.049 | 20.9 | 20.7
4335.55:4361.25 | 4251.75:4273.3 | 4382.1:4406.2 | 0.042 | 21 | 20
